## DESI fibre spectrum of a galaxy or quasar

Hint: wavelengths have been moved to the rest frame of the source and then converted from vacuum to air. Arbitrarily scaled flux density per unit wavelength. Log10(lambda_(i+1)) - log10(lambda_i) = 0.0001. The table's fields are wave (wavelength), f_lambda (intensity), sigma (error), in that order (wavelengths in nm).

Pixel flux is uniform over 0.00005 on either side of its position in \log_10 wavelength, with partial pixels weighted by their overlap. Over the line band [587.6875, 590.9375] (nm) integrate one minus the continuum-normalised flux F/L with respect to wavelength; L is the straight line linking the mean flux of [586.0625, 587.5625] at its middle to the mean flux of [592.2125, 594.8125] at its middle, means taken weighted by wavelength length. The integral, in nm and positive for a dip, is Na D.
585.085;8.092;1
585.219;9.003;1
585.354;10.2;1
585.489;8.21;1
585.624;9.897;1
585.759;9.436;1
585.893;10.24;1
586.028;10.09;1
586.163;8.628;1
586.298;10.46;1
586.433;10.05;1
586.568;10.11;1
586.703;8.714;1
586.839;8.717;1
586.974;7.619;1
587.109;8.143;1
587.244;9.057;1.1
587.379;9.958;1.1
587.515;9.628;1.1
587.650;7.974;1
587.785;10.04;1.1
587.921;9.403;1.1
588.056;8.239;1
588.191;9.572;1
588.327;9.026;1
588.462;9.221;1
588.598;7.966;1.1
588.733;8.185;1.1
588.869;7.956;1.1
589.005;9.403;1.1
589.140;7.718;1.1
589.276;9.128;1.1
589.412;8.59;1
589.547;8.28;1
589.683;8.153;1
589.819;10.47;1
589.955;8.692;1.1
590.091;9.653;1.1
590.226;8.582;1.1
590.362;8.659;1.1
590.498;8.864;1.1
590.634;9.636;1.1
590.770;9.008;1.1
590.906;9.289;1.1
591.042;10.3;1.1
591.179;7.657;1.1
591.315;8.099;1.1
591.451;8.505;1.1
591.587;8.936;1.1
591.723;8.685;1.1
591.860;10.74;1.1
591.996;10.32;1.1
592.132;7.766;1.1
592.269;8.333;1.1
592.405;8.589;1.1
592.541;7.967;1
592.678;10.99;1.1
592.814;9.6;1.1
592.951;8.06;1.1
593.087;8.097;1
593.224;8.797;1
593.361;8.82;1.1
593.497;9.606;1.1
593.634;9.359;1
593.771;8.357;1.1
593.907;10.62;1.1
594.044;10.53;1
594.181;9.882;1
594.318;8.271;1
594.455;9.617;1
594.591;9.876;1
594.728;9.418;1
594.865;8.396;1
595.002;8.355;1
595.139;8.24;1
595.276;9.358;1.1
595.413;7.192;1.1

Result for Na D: 0.11 nm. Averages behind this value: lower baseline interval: 9.2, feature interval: 8.89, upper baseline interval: 9.2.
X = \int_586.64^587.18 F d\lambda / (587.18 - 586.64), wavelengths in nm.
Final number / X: 8.29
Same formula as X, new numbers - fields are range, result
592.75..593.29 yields 8.62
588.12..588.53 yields 9.27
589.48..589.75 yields 8.21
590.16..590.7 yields 8.93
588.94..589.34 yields 8.75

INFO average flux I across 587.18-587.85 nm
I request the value 9.33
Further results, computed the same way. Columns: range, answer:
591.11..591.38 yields 7.85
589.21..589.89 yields 8.92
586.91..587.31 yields 8.28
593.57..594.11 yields 9.72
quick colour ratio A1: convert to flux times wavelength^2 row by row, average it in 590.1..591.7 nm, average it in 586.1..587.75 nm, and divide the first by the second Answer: 1.0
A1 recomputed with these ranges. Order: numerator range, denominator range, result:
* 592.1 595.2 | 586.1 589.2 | 1.03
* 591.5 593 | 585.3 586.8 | 0.97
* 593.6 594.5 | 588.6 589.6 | 1.15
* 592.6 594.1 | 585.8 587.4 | 1.03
